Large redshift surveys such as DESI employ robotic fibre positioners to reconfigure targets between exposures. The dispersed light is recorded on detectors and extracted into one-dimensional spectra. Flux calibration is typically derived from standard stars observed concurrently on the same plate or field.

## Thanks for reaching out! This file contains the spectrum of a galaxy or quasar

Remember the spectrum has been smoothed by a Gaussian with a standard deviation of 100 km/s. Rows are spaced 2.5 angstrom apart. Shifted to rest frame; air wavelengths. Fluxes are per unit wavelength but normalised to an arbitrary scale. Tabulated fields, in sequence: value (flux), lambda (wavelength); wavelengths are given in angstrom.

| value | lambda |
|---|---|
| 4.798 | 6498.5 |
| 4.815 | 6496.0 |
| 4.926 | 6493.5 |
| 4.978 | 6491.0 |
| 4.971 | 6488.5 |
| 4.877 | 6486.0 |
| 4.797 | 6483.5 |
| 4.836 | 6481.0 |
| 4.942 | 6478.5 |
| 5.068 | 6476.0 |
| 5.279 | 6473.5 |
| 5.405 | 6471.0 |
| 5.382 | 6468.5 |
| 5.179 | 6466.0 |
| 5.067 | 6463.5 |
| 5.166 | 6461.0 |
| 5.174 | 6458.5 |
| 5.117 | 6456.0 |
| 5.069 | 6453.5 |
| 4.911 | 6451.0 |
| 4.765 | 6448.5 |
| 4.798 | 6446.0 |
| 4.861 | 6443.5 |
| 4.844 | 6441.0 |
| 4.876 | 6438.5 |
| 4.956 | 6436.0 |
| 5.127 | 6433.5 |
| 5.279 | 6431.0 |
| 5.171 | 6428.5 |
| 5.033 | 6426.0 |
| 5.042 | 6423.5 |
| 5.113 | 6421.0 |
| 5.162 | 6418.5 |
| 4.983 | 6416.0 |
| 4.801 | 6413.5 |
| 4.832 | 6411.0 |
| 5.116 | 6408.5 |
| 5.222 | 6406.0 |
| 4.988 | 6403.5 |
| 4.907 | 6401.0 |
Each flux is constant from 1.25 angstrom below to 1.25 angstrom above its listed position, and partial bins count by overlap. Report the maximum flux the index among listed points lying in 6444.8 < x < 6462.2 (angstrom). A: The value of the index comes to 5.174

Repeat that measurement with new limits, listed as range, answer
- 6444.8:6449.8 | 4.798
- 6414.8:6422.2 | 5.162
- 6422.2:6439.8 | 5.279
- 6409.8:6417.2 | 4.983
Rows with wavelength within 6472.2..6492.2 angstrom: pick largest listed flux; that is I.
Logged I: 5.279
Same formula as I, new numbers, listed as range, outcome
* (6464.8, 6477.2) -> 5.405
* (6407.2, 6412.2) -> 5.116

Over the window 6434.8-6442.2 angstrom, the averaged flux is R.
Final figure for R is 4.89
